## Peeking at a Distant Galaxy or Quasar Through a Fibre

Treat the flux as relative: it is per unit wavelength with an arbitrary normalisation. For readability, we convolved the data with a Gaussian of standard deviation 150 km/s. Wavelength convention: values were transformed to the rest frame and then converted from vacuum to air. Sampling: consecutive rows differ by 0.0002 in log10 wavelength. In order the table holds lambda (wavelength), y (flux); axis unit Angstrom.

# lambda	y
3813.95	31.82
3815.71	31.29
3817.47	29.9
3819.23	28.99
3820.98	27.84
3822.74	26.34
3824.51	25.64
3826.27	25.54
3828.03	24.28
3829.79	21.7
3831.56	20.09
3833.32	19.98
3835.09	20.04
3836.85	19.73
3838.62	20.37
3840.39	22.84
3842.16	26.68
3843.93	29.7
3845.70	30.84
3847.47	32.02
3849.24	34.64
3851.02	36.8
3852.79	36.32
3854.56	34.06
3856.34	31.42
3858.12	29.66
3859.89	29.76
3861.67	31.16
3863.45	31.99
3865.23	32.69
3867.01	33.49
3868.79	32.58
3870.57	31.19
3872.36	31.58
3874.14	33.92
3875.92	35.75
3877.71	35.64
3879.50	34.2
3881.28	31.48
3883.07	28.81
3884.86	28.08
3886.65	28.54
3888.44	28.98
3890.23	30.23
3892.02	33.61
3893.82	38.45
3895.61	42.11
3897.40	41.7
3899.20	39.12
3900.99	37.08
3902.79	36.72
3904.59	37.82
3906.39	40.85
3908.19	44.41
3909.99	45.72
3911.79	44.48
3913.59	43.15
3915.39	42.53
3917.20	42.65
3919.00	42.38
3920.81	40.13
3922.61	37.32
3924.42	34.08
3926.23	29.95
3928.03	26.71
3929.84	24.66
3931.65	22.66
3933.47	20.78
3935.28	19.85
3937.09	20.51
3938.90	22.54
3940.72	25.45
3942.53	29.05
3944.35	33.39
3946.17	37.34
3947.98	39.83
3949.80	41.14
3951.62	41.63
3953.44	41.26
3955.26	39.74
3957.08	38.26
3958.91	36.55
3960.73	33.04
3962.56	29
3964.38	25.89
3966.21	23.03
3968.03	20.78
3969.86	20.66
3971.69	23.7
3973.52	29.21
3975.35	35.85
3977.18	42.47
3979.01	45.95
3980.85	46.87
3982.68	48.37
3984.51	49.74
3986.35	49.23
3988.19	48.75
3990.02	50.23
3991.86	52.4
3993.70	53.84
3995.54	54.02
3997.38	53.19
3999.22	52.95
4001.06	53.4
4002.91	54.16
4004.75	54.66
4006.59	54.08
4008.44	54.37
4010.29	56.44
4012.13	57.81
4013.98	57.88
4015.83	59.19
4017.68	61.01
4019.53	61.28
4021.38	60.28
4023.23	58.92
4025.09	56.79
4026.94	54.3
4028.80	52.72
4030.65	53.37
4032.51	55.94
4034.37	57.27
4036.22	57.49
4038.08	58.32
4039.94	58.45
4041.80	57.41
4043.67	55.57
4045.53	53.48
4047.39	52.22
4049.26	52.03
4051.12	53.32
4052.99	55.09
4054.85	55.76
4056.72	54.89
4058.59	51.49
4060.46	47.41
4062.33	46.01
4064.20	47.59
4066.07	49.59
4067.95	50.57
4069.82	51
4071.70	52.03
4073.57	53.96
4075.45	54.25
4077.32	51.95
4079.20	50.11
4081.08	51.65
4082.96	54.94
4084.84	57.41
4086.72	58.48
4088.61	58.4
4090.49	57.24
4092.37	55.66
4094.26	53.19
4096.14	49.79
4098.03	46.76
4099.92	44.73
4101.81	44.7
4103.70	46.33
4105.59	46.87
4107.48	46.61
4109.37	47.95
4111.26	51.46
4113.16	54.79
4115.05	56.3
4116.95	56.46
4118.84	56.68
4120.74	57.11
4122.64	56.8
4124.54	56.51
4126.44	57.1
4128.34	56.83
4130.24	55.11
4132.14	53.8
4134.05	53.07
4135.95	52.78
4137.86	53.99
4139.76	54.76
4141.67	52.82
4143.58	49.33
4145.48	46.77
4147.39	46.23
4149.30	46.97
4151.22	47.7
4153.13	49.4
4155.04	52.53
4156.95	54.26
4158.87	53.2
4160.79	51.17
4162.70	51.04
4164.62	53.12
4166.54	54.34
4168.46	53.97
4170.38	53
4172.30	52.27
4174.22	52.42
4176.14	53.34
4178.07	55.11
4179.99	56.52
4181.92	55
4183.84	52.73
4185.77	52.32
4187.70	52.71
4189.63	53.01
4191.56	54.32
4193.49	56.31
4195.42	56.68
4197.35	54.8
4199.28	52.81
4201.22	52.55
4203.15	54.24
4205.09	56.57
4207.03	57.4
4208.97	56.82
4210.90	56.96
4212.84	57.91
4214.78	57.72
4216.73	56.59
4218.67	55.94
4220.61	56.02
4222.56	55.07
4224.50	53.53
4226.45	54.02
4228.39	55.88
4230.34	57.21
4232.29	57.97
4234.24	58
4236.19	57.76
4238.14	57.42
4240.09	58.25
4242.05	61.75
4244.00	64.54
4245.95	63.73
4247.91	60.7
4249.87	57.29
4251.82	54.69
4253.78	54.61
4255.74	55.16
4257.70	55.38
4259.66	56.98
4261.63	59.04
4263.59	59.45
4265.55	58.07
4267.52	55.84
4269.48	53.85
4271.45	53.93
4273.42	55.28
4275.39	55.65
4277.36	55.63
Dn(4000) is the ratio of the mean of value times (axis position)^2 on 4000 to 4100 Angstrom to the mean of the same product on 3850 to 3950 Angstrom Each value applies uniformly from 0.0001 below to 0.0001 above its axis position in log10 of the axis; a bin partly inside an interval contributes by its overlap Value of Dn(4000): 1.7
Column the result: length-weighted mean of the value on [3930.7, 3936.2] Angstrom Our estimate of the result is 21.1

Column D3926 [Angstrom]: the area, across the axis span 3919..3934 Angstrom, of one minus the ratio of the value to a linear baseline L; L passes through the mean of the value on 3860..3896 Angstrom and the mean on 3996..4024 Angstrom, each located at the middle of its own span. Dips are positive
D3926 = 3.9 Angstrom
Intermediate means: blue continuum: 32.5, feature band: 30.5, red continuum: 56.6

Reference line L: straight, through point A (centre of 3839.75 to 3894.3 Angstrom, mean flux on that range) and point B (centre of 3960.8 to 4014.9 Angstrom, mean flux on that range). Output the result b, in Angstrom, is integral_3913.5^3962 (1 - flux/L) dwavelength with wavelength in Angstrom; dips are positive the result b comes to 7.3 Angstrom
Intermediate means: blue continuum 31.8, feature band 33.4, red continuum 44.6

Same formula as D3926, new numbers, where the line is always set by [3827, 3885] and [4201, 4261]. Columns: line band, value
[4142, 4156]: 0.7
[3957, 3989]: 2.0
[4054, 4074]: -2.7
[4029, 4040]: -3.5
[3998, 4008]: -3.3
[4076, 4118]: -4.2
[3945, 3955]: -1.0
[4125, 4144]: -1.6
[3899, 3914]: -3.5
